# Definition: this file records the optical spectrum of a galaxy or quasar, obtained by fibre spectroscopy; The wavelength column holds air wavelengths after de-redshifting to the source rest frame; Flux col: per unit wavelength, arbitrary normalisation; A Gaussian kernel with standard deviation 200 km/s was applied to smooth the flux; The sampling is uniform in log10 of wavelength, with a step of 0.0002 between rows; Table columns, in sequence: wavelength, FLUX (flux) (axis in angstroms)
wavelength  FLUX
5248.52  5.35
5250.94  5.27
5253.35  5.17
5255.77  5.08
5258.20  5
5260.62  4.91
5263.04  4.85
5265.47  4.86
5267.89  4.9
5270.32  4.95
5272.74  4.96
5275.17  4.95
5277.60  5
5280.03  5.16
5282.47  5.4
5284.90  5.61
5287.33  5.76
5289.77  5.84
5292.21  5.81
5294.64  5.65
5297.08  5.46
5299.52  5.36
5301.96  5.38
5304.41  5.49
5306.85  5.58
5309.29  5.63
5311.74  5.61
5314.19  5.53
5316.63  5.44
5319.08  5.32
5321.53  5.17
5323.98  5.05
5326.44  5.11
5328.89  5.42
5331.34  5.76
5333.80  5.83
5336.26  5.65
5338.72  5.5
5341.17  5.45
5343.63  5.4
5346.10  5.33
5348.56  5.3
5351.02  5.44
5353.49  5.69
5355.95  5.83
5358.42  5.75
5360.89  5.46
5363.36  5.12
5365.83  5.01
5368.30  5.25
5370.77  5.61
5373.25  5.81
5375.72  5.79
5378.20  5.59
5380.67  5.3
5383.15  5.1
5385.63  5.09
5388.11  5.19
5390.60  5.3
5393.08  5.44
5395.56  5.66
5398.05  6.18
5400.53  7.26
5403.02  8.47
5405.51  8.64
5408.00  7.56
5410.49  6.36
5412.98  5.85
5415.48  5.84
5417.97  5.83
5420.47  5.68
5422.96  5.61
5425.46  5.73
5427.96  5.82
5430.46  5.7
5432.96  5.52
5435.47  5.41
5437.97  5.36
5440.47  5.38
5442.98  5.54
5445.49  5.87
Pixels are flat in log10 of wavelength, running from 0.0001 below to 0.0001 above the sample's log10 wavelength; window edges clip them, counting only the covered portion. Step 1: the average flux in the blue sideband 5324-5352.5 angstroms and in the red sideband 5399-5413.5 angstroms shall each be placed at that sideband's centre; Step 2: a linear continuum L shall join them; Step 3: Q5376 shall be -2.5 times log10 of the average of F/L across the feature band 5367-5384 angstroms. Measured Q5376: 0.18 mag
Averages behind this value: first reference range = 5.45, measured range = 5.5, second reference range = 7.41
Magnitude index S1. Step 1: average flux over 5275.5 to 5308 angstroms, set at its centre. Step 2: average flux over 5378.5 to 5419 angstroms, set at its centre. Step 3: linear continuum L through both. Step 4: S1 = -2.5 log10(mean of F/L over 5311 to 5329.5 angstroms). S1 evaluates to 0.07 mag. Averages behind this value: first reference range 5.48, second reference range 6.18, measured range 5.32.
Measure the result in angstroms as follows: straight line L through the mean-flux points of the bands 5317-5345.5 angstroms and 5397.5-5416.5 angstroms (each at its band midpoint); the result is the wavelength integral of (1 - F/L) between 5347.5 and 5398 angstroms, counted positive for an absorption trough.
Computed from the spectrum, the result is 6.8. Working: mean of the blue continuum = 5.42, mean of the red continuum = 7.06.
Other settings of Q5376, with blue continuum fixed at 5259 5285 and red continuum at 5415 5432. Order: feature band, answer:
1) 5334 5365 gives -0.02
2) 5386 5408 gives -0.16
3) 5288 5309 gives -0.09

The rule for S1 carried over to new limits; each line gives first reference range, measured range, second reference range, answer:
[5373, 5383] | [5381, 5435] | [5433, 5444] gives -0.11 mag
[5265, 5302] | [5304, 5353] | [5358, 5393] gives -0.02 mag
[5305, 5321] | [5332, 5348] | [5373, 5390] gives -0.01 mag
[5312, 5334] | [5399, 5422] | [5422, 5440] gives -0.22 mag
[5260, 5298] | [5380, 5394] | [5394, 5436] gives 0.17 mag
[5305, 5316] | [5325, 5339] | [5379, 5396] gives -0.01 mag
